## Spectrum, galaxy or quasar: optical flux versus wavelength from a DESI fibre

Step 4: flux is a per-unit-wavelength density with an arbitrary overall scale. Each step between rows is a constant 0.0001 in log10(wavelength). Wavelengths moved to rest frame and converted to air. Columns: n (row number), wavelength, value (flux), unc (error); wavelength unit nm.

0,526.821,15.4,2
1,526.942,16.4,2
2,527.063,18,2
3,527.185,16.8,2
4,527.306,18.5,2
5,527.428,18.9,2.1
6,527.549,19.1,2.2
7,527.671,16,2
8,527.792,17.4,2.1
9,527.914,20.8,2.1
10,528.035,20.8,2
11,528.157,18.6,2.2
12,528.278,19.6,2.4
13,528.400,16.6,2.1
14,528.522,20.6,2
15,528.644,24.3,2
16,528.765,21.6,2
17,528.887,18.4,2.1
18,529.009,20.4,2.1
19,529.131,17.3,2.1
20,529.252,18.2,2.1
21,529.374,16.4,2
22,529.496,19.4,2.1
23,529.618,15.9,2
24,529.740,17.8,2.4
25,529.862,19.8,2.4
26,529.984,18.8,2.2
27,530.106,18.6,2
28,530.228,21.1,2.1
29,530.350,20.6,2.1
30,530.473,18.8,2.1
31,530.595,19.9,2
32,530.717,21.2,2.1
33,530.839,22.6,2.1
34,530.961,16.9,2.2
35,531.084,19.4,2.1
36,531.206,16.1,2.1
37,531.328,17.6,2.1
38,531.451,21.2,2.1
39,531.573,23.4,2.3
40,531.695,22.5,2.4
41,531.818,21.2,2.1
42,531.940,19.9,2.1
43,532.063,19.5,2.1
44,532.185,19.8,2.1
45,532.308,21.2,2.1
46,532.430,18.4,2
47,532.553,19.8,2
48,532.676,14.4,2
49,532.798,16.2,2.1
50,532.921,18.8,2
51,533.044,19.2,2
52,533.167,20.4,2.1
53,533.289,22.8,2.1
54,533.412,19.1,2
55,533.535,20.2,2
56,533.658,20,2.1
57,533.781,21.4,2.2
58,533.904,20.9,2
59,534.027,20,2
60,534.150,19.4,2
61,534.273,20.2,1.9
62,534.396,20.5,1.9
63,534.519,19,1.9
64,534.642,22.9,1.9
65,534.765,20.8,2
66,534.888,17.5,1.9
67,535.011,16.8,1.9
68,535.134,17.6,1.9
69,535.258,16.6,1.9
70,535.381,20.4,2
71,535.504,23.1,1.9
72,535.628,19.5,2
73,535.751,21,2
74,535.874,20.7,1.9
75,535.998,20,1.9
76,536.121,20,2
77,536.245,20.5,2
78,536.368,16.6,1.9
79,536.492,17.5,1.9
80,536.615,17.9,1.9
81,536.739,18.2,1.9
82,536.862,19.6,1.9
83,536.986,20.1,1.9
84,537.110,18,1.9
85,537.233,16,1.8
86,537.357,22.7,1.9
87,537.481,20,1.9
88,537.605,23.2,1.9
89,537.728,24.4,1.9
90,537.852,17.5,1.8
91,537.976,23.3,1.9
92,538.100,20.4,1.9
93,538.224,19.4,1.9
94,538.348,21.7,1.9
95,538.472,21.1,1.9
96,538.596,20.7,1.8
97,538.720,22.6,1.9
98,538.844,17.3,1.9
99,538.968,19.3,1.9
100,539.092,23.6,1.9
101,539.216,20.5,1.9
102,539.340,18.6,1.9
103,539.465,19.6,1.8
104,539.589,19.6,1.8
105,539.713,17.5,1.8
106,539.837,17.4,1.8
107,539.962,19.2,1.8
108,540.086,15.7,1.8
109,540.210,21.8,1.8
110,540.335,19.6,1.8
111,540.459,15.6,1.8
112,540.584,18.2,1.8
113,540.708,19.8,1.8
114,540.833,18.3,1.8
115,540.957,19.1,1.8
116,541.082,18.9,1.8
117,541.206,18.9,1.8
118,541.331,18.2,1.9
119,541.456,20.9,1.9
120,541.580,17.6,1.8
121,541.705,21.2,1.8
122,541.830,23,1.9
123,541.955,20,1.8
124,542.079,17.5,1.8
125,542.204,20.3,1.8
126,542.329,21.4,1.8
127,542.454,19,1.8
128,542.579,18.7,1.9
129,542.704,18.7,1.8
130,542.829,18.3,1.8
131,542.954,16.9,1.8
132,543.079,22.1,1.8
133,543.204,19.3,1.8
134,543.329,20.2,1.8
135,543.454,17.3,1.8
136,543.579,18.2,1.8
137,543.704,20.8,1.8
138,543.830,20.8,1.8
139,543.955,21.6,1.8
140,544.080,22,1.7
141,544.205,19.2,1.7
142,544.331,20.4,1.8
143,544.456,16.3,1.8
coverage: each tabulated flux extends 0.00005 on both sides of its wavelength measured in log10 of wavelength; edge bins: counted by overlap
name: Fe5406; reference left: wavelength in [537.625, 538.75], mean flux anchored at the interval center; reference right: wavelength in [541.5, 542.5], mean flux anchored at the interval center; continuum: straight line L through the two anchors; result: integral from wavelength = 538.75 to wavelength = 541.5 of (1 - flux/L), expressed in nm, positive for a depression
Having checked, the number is 0.218 nm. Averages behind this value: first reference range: 21.3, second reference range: 20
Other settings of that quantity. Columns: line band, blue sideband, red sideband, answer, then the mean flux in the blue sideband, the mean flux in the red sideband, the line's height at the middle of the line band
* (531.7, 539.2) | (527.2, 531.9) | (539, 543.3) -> -0.217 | 19.4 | 19.3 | 19.3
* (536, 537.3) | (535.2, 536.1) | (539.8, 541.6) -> 0.090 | 20.2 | 18.7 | 19.9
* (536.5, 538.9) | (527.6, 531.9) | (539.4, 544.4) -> -0.100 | 19.4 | 19.3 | 19.4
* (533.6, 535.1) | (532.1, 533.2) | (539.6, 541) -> -0.105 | 18.7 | 18.4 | 18.6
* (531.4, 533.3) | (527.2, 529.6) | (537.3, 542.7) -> -0.055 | 19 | 19.8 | 19.3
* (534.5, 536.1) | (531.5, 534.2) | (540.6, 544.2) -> 0.011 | 19.9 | 19.6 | 19.8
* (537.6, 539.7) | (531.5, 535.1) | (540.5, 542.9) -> -0.117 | 19.9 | 19.3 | 19.5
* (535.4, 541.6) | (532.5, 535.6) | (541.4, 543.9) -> -0.022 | 19.5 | 19.6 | 19.6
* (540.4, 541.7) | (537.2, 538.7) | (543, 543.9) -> 0.105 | 21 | 19.8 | 20.3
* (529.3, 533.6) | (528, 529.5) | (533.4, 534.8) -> 0.108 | 19.4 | 20.4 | 19.9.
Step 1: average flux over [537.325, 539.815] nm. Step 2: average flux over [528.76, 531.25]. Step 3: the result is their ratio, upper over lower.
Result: 1.1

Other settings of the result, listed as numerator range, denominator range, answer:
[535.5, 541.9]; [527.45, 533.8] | 1.01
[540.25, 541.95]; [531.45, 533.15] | 0.98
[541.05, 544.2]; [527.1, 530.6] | 1.04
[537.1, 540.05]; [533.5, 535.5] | 1.02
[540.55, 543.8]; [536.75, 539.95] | 0.96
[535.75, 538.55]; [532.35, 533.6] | 1.05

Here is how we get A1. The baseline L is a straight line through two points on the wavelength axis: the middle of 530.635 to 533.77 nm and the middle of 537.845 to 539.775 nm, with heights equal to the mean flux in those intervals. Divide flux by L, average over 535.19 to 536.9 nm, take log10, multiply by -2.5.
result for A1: 0.03 mag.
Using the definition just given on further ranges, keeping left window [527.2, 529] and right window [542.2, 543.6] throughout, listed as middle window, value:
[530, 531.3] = -0.01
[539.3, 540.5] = 0.04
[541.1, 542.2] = -0.03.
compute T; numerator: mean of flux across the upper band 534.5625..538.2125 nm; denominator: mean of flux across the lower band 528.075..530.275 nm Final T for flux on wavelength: 1.03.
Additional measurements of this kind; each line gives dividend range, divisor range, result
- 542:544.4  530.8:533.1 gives 1.01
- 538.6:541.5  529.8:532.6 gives 0.96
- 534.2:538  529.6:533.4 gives 1.01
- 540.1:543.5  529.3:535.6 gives 0.99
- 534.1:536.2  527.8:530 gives 1.03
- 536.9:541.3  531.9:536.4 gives 1.00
